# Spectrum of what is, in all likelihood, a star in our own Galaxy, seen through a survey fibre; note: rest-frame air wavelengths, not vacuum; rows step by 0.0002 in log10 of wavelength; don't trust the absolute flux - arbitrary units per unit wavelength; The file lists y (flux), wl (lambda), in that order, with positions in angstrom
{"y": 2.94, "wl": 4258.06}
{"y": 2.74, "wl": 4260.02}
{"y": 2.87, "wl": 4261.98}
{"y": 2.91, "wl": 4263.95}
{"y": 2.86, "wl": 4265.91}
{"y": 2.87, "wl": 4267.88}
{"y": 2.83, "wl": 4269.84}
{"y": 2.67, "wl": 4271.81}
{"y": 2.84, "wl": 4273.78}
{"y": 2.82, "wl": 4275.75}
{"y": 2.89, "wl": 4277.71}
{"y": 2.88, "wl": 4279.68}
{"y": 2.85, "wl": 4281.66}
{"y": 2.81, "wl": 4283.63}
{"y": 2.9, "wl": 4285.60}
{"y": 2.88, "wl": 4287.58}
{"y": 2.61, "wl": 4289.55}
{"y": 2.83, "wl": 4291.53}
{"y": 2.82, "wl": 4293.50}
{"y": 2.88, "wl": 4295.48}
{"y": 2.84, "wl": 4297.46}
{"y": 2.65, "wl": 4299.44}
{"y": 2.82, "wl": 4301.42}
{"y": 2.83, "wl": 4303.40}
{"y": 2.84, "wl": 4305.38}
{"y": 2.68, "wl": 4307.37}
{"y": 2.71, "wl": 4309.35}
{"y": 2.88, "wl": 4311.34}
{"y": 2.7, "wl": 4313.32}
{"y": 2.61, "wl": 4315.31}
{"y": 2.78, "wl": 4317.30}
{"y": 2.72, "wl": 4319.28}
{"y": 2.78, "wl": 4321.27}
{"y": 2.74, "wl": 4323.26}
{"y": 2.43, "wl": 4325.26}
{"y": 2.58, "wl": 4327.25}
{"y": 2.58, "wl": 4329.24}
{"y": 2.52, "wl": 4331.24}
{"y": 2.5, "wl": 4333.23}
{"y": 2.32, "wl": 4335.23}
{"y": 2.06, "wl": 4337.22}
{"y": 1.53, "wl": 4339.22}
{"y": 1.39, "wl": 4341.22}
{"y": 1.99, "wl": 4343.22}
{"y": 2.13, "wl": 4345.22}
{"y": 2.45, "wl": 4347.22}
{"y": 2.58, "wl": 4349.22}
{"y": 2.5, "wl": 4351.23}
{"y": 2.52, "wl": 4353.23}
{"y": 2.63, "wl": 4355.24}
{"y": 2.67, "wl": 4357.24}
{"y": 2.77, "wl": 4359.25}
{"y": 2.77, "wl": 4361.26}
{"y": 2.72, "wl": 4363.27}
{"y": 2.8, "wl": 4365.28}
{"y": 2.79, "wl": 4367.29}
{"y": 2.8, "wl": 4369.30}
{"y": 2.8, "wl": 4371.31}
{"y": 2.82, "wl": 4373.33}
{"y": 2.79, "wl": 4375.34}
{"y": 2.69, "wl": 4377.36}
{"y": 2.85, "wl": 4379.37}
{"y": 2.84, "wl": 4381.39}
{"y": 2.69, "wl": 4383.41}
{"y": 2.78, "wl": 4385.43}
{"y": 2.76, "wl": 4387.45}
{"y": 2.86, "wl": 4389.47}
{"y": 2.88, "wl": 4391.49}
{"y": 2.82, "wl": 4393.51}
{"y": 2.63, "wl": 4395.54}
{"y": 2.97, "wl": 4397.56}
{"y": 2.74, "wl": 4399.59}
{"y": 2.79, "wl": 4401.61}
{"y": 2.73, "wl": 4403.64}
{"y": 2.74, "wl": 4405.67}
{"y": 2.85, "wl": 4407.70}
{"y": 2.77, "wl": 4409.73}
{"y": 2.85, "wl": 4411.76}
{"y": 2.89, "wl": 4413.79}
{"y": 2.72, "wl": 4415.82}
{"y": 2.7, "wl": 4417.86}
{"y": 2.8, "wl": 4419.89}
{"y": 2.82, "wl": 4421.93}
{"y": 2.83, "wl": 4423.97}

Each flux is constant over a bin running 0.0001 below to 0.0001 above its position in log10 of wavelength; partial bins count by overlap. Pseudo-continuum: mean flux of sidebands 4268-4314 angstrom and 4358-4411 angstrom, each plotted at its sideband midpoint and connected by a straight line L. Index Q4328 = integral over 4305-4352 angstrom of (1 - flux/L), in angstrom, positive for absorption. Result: 5.80 angstrom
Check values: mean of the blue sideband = 2.8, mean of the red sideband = 2.79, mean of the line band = 2.45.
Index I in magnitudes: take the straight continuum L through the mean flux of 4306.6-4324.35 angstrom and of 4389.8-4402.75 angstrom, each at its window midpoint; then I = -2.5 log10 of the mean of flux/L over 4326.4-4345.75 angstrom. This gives 0.26 mag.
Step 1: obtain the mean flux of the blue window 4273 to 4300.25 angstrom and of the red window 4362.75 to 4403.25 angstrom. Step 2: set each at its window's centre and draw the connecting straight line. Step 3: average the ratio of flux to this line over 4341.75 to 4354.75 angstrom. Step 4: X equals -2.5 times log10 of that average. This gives 0.197 mag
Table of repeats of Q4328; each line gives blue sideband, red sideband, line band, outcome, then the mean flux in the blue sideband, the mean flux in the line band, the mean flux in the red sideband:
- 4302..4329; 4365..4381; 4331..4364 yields 4.9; 2.71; 2.35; 2.79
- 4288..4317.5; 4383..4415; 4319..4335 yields 1.1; 2.77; 2.59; 2.8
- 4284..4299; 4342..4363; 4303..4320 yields -0.2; 2.82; 2.75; 2.5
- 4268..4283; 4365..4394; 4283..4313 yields 0.3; 2.83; 2.8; 2.8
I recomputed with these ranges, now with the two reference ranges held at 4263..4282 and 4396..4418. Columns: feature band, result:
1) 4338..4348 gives 0.43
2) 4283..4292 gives 0.01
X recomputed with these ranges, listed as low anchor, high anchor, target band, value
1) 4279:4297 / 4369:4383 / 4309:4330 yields 0.052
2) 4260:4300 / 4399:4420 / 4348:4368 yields 0.051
